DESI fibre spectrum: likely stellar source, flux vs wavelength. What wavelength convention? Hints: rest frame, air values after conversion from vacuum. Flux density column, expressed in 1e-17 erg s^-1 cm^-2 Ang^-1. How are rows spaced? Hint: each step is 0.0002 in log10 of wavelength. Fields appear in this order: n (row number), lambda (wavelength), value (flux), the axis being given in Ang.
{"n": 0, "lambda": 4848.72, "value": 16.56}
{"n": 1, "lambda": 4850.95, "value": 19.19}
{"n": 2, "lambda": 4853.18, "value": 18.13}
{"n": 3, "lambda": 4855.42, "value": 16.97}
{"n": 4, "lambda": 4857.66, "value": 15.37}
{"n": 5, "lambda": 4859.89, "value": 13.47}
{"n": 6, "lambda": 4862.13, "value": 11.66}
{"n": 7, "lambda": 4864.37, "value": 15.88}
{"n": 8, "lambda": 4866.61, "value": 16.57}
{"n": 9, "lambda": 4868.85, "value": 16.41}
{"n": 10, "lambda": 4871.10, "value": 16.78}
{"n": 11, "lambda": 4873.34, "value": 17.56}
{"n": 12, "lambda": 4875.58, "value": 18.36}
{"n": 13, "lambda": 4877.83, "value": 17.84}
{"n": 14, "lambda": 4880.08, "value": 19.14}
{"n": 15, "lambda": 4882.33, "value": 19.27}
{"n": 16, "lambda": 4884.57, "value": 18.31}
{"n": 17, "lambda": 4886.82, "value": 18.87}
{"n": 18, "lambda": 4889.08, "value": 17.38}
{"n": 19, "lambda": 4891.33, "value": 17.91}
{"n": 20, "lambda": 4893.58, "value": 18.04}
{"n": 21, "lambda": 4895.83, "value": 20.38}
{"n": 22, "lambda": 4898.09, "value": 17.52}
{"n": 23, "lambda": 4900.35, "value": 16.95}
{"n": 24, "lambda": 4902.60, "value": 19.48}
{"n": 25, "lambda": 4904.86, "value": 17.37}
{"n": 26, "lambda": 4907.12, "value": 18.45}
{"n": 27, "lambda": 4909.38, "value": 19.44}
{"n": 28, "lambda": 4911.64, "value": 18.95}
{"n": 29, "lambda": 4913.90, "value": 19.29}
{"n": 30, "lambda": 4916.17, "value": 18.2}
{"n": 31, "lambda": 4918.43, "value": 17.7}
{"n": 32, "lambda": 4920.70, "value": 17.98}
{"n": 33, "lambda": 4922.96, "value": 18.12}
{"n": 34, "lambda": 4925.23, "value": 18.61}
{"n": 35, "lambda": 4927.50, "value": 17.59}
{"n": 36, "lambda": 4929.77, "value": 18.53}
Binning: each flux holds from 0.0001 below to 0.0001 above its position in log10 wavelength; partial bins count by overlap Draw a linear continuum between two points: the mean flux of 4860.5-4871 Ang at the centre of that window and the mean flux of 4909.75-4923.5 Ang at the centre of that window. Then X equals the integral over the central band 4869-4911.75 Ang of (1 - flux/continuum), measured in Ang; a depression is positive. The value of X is -3.9 Ang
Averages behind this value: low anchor 15.2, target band 18.3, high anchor 18.4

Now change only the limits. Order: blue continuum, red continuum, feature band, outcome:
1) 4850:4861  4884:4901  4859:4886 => 0.83 Ang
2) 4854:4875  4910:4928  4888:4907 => -0.90 Ang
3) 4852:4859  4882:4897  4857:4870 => 1.74 Ang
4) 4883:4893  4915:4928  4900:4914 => -0.38 Ang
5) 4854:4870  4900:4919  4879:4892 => -1.27 Ang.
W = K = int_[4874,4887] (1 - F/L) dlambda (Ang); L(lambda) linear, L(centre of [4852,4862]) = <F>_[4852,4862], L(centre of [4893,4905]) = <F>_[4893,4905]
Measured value -1.1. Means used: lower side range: 15.6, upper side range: 18.4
